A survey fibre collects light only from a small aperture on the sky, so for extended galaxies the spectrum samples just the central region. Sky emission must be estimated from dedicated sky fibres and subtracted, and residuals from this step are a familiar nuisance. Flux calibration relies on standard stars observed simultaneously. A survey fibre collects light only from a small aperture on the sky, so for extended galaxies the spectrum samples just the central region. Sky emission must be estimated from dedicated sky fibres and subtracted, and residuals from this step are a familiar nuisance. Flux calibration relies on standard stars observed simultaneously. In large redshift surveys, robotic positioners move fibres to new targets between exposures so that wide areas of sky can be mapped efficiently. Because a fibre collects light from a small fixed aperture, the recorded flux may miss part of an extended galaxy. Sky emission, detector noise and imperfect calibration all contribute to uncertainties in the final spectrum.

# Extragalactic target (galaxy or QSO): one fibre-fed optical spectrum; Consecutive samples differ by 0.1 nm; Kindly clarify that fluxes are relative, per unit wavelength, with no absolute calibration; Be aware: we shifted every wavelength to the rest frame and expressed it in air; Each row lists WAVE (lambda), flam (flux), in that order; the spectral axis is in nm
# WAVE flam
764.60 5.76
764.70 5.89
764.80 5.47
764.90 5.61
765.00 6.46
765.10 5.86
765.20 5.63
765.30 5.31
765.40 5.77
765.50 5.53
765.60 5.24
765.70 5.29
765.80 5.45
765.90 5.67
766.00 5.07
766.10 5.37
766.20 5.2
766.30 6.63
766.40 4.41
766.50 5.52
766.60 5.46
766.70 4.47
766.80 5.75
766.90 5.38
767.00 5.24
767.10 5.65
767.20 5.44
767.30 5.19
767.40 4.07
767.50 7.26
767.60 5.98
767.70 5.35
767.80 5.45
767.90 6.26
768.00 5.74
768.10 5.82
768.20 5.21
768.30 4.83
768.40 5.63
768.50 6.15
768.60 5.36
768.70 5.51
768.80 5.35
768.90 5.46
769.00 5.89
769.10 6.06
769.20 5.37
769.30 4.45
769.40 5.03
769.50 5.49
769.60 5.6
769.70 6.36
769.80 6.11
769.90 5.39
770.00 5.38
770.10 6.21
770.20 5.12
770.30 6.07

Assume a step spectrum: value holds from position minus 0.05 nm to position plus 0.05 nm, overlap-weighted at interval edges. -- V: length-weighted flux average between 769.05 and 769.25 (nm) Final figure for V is 5.72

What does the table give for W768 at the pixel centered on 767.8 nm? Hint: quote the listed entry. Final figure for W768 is 5.45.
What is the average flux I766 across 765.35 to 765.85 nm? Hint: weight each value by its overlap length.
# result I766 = 5.46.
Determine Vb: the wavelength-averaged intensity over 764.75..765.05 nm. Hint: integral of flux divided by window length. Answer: 5.85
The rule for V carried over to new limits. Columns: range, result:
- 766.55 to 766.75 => 4.97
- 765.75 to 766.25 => 5.35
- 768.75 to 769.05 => 5.57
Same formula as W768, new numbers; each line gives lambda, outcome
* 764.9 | 5.61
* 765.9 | 5.67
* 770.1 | 6.21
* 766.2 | 5.2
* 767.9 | 6.26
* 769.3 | 4.45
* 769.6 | 5.6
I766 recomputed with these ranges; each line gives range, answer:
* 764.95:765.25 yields 5.98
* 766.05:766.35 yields 5.73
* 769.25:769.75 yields 5.39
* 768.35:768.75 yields 5.66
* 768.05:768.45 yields 5.37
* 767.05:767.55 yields 5.52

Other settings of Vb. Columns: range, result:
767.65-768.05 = 5.7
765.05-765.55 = 5.62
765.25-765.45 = 5.54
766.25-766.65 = 5.5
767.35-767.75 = 5.67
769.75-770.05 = 5.63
